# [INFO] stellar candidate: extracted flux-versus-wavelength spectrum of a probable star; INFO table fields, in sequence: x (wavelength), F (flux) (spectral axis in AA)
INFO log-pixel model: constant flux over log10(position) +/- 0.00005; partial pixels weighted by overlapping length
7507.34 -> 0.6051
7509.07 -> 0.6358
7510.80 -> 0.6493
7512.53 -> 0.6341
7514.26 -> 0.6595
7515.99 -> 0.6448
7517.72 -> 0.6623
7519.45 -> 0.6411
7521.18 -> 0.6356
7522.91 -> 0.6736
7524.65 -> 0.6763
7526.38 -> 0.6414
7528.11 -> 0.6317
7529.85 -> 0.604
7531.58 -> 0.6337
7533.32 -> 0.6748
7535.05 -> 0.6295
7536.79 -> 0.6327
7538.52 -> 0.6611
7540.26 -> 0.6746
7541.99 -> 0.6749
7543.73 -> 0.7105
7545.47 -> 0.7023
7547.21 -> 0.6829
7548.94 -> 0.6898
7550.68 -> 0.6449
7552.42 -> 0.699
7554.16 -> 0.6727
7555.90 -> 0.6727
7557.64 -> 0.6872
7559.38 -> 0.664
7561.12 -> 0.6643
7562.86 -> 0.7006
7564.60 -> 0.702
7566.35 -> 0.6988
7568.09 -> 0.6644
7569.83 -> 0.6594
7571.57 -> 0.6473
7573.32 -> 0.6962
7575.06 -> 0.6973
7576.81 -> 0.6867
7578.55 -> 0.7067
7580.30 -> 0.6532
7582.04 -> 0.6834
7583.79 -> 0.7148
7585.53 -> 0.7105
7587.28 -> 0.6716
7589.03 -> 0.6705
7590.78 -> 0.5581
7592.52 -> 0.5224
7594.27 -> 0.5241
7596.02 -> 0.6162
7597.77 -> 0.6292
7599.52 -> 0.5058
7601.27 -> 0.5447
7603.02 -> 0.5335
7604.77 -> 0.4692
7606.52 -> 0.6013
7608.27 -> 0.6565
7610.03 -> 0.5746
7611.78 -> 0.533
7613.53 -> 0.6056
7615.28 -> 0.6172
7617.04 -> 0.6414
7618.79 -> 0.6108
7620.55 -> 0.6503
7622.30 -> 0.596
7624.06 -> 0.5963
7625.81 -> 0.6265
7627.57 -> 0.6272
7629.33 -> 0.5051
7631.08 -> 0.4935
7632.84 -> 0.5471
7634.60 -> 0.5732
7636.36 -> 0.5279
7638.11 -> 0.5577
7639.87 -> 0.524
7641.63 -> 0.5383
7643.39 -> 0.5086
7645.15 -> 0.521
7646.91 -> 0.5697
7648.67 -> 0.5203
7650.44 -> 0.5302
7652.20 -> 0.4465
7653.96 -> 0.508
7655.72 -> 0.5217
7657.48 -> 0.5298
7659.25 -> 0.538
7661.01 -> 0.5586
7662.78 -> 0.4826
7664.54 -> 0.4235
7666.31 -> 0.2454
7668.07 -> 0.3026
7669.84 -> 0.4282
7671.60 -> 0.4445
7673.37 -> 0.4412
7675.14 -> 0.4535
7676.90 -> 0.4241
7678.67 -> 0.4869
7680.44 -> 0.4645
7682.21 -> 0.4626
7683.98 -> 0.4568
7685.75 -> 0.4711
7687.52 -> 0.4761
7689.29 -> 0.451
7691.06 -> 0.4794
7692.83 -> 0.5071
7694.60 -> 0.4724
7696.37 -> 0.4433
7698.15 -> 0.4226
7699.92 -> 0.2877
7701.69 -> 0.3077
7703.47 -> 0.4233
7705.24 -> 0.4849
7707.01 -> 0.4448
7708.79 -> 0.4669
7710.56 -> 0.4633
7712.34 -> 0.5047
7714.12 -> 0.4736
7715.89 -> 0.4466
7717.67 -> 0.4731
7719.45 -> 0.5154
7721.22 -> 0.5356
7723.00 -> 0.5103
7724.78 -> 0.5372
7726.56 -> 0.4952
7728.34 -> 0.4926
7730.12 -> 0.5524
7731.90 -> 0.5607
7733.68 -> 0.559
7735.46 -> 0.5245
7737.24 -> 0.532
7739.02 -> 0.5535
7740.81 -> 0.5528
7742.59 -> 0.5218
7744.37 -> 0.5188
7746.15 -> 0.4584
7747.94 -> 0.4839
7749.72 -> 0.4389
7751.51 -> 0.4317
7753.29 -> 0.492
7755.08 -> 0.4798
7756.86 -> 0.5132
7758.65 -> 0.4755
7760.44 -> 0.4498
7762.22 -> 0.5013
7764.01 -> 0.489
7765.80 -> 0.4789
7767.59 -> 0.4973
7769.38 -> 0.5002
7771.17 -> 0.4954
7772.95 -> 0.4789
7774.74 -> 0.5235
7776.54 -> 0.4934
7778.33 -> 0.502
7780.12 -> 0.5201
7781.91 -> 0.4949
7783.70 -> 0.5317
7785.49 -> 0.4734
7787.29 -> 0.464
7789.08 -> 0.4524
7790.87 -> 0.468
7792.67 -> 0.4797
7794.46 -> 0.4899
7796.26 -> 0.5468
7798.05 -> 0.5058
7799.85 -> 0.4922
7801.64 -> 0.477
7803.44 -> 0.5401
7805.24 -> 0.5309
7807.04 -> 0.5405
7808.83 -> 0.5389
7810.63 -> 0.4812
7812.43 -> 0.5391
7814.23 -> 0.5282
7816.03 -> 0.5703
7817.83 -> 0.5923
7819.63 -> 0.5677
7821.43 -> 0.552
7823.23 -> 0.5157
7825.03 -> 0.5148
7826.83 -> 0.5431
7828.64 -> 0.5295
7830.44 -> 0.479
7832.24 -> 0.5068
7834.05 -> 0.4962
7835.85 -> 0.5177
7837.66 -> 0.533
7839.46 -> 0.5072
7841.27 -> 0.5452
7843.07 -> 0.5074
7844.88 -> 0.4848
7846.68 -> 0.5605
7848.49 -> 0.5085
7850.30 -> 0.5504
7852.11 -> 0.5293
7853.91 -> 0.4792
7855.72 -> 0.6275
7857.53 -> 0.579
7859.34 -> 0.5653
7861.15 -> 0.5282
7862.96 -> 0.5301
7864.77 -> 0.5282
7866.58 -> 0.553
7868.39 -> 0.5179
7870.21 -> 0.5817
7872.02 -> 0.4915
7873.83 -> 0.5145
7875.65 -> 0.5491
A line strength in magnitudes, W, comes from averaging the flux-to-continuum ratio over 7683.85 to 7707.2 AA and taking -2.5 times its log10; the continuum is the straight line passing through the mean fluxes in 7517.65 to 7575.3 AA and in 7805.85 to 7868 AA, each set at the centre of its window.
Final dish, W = 0.34 mag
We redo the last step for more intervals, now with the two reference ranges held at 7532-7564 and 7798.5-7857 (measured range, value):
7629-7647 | 0.18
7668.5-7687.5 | 0.32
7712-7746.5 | 0.12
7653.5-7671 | 0.33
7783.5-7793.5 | 0.16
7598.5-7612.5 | 0.16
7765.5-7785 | 0.11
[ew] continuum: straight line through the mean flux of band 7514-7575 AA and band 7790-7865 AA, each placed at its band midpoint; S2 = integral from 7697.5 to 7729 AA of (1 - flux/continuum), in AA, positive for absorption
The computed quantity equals 6.6 AA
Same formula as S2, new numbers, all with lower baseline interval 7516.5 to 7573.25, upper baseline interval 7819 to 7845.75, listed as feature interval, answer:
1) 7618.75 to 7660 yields 4.7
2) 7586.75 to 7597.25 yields 0.8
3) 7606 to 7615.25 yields 0.5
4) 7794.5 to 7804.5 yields 0.5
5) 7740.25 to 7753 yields 1.8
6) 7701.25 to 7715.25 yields 3.2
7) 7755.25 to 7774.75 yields 2.3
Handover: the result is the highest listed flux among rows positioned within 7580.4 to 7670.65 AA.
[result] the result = 0.7148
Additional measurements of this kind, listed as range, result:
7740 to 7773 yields 0.5528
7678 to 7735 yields 0.5607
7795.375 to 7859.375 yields 0.6275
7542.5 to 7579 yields 0.7105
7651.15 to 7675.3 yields 0.5586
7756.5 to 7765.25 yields 0.5132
